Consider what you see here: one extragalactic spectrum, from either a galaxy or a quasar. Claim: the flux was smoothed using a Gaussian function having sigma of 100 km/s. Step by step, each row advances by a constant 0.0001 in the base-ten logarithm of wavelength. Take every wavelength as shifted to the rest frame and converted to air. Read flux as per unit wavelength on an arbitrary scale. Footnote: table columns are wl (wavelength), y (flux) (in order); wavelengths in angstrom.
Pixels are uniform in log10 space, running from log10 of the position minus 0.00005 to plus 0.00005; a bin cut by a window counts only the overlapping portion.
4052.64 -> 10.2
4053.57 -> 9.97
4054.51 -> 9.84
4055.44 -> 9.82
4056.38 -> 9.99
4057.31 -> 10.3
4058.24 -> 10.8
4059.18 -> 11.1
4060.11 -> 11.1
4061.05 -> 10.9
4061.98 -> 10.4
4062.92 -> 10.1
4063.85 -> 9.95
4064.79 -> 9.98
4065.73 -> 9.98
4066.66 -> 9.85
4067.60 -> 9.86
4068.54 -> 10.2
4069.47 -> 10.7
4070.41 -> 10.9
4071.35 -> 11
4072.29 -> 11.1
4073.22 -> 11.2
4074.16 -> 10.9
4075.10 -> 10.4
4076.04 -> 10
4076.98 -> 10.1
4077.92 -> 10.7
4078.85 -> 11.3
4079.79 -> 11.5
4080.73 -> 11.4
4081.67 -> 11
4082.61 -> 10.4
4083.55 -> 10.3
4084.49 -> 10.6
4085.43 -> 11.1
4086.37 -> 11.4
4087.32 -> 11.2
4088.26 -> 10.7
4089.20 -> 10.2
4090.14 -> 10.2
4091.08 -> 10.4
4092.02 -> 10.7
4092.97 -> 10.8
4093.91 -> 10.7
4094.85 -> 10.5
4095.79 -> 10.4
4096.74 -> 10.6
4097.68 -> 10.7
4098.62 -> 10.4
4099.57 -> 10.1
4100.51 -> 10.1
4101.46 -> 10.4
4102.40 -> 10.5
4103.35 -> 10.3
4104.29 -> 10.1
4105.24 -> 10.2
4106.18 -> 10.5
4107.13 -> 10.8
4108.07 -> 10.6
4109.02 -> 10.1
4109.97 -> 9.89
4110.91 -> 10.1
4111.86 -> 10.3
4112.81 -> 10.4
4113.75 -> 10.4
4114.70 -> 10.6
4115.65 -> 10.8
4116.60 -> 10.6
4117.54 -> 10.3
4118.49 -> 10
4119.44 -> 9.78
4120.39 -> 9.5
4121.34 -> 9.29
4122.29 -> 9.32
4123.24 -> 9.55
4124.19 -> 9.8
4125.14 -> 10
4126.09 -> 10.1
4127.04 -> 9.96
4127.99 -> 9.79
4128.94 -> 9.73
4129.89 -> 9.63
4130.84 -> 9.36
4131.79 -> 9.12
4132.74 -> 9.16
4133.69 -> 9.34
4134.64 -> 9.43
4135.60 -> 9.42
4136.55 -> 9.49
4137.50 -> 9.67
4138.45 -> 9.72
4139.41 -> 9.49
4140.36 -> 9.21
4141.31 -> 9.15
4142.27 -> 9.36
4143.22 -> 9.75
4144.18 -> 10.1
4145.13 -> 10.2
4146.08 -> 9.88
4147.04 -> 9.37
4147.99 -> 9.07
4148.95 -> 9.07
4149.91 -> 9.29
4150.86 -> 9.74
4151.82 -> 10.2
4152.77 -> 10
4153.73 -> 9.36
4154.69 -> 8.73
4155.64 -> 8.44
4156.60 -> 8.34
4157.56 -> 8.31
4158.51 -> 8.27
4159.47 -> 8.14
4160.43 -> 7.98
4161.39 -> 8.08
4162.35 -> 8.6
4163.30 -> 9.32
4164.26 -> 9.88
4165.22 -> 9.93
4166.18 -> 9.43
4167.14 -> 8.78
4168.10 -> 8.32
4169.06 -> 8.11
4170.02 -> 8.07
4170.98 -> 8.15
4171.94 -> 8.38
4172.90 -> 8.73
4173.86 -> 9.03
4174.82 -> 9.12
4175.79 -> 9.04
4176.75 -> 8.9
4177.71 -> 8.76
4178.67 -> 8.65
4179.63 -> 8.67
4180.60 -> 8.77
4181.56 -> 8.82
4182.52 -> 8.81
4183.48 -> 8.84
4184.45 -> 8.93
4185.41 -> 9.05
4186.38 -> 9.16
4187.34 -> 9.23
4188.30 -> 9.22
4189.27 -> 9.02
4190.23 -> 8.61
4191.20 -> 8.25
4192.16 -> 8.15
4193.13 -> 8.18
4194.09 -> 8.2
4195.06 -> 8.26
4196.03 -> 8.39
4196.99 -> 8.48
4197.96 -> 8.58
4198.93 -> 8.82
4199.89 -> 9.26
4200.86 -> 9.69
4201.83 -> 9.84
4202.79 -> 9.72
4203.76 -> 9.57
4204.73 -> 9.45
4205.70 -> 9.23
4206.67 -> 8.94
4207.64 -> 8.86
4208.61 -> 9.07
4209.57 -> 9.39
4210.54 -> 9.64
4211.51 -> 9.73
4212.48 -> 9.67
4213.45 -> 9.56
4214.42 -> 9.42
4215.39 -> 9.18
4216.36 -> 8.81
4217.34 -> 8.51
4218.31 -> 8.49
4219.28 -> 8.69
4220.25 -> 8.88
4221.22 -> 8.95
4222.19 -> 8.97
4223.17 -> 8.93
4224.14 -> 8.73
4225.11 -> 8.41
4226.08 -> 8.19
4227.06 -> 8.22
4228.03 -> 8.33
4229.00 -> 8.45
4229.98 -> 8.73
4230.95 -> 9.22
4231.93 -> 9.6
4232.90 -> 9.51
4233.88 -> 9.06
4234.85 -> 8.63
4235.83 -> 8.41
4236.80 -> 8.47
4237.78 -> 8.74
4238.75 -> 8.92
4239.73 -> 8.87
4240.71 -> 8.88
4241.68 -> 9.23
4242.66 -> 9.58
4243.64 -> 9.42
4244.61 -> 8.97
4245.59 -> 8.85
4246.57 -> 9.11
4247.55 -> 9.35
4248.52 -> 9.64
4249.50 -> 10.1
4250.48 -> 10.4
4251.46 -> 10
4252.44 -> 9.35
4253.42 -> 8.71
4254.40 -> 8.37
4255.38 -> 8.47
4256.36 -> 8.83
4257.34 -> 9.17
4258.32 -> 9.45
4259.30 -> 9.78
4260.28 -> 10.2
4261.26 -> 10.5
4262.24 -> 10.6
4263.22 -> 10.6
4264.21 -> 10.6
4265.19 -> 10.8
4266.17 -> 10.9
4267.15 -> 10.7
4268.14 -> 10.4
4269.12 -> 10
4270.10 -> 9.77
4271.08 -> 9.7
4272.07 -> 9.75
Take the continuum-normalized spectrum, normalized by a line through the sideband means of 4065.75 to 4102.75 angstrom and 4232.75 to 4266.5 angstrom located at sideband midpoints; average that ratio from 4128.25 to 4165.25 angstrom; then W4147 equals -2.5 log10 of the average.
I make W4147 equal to 0.10 mag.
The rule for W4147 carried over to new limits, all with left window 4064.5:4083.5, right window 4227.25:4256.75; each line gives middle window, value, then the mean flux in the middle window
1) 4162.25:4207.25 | 0.084 mag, 8.88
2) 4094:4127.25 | 0.008 mag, 10.2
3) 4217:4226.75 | 0.071 mag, 8.67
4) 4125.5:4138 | 0.058 mag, 9.57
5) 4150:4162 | 0.123 mag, 8.81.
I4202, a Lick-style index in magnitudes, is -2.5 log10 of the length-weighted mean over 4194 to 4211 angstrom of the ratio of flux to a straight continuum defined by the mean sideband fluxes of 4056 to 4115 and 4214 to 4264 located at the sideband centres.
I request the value 0.04 mag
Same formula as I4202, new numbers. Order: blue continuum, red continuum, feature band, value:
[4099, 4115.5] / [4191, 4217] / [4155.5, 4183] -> 0.10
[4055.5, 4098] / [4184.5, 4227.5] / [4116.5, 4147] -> 0.03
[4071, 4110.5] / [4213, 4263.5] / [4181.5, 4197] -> 0.11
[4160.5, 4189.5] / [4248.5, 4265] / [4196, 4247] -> 0.04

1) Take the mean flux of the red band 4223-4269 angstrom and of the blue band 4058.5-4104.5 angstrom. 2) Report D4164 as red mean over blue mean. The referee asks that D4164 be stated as 0.9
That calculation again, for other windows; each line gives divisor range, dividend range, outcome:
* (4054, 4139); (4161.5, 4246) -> 0.87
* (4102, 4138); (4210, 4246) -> 0.90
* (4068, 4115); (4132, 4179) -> 0.86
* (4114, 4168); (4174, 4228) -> 0.95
